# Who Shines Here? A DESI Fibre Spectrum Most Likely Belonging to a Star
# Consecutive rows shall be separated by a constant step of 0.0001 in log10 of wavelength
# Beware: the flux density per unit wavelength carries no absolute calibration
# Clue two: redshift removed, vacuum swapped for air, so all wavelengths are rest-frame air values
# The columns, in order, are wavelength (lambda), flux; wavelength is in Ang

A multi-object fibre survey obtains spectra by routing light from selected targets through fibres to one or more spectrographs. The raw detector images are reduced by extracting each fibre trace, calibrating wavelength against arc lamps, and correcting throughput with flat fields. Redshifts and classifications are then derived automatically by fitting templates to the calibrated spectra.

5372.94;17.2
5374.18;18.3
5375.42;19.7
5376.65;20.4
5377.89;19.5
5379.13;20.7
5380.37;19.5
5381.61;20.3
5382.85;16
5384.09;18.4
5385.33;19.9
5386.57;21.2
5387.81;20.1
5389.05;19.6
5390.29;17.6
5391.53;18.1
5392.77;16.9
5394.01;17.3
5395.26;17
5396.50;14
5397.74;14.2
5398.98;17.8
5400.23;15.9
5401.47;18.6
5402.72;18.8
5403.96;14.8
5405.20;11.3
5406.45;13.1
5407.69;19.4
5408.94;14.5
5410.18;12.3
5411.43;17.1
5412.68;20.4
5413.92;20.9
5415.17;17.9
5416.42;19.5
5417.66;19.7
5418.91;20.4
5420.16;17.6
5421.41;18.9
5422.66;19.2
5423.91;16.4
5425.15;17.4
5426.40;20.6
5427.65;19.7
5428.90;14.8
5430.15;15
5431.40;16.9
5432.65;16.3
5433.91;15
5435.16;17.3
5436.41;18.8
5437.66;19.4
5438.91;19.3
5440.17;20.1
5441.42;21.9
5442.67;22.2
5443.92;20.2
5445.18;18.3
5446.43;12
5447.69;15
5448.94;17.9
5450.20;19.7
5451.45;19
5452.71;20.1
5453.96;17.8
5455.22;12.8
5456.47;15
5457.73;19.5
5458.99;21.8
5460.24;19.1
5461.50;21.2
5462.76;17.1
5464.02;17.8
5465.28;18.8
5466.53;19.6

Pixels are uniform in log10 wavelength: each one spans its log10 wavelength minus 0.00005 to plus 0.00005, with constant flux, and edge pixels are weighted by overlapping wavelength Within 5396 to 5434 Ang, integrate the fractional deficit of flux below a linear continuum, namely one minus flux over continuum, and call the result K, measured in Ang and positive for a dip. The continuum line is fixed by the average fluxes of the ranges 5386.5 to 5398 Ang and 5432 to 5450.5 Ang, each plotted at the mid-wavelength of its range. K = 1.6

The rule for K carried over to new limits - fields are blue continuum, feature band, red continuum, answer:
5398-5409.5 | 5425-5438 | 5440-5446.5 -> 0.9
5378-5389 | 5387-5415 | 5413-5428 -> 3.5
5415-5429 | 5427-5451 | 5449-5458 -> 0.3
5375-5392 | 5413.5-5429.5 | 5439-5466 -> 0.2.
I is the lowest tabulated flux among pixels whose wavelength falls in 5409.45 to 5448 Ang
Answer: 12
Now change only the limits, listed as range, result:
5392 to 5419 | 11.3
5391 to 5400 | 14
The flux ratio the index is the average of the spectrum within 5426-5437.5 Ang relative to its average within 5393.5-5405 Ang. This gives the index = 1.05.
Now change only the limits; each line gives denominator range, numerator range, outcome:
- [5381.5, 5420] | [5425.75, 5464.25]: 1.04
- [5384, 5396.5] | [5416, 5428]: 1.03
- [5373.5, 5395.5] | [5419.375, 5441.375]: 0.95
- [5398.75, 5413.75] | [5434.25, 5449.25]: 1.14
